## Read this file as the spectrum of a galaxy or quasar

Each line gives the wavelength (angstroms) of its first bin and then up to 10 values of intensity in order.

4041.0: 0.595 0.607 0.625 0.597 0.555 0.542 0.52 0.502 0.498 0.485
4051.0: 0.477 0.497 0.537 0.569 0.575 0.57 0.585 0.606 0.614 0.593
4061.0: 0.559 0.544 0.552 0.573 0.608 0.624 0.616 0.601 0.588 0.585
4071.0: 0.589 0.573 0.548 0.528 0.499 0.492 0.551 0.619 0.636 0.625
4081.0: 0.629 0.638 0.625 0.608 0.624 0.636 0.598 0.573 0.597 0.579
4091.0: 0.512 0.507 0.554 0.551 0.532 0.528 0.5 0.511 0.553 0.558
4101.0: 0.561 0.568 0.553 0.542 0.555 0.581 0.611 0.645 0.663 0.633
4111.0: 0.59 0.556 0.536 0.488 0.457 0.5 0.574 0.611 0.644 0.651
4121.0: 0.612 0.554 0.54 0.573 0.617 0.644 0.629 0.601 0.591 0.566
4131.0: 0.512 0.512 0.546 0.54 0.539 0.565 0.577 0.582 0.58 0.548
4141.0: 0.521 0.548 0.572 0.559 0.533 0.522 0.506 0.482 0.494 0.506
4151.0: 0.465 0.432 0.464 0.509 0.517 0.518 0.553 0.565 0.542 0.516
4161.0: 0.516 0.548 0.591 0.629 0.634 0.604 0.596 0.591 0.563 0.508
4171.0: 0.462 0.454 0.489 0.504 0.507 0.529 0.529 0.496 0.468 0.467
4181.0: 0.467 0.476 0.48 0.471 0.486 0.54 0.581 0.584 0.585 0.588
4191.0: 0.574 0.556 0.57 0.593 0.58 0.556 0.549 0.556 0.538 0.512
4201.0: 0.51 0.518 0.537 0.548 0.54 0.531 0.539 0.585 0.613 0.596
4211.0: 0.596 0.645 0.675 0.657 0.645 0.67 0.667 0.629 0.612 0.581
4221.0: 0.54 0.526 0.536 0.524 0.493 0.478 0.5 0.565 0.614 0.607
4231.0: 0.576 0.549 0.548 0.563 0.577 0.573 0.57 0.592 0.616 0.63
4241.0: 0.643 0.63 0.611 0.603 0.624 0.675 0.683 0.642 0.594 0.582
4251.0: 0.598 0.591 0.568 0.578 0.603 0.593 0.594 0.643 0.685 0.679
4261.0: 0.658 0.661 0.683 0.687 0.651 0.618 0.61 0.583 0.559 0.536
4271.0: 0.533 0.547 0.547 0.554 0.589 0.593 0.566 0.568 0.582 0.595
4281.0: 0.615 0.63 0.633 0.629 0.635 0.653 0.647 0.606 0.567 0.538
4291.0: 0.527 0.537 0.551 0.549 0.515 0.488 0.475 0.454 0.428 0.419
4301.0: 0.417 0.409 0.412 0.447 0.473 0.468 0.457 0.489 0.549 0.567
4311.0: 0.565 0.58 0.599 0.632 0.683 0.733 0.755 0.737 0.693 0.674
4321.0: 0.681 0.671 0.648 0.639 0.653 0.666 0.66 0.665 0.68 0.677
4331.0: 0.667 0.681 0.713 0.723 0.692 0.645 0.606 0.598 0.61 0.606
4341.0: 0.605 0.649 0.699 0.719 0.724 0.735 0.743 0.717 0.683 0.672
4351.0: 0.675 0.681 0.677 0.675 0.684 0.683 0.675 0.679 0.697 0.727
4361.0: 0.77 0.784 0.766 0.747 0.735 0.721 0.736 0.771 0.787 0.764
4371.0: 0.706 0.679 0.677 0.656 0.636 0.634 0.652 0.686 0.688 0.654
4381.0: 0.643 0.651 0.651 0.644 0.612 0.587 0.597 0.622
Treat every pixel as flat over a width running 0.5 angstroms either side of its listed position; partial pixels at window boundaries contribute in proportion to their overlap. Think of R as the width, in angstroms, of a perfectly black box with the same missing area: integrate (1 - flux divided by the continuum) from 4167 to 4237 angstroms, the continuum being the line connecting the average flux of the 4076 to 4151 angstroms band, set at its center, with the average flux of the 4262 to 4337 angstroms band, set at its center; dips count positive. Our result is 3.3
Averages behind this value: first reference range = 0.567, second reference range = 0.592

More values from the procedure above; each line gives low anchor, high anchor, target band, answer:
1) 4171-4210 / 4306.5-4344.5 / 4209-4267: -3.42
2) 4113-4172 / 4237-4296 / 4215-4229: 0.37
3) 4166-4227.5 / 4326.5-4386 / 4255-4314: 5.58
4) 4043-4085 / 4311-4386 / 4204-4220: 0.46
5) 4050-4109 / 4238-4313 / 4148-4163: 1.59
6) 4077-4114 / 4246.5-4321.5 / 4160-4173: 0.59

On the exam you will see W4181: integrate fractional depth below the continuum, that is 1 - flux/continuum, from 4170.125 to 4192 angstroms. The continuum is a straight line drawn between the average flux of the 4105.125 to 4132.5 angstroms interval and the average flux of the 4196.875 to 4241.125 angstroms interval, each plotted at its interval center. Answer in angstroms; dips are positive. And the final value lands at 2.5 angstroms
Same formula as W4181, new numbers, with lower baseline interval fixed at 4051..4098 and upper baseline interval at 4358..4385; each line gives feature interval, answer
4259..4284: 1.98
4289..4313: 6.25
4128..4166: 4.07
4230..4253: 1.51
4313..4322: -0.19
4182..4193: 1.40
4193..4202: 1.11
